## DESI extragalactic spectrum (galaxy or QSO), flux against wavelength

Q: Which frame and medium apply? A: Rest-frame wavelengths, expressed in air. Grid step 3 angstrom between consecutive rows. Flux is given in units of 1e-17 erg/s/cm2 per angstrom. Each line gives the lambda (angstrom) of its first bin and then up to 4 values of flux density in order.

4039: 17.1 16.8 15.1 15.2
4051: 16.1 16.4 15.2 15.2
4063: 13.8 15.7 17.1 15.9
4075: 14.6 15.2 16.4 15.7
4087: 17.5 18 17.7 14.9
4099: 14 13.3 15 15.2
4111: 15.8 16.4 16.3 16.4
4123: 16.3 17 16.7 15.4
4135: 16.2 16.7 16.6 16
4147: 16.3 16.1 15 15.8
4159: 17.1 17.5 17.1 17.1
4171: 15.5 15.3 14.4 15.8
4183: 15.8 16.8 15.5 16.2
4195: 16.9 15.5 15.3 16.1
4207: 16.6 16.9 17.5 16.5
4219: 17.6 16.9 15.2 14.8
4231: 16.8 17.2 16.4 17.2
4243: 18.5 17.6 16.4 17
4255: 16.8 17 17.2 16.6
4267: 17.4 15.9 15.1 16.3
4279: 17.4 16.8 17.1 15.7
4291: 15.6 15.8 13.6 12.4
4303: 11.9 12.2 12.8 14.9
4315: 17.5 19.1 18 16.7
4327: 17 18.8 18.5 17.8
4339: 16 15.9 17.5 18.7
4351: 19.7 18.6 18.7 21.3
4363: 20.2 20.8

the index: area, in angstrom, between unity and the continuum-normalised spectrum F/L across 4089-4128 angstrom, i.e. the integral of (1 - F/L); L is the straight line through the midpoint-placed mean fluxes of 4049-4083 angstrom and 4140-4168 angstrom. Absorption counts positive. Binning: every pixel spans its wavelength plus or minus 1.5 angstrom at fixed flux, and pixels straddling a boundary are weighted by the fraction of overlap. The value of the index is 0.3 angstrom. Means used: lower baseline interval 15.6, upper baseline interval 16.4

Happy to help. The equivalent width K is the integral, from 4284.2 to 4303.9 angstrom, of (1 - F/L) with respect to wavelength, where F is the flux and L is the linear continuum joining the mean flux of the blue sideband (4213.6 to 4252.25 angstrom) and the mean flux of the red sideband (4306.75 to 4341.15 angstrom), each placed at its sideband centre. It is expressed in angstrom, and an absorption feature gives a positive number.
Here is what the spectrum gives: 2.7 angstrom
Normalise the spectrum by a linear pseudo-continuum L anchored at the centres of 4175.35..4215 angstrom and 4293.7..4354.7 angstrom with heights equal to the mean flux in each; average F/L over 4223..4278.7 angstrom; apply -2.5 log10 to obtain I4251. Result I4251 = -0.03 mag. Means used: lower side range 16.1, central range 16.7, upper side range 16.3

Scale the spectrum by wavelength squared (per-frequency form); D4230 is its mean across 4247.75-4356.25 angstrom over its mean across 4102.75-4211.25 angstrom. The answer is 1.09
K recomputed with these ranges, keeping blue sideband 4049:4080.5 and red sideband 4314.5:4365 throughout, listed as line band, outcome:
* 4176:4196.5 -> 1.0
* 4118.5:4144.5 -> -0.3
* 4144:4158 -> 0.5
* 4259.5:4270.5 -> 0.4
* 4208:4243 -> 0.9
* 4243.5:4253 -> 0.1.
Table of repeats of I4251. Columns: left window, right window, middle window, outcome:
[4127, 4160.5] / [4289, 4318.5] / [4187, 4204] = -0.02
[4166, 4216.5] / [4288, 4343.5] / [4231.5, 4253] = -0.08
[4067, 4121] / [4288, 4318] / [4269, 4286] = -0.13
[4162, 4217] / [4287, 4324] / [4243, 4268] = -0.10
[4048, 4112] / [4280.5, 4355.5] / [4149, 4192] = -0.01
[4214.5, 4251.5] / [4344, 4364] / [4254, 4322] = 0.14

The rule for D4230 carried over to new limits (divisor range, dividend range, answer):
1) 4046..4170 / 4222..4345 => 1.11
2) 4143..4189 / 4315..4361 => 1.22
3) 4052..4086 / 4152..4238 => 1.11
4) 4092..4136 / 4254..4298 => 1.12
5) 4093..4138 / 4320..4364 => 1.29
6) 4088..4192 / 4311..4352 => 1.20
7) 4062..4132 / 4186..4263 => 1.11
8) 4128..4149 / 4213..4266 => 1.09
